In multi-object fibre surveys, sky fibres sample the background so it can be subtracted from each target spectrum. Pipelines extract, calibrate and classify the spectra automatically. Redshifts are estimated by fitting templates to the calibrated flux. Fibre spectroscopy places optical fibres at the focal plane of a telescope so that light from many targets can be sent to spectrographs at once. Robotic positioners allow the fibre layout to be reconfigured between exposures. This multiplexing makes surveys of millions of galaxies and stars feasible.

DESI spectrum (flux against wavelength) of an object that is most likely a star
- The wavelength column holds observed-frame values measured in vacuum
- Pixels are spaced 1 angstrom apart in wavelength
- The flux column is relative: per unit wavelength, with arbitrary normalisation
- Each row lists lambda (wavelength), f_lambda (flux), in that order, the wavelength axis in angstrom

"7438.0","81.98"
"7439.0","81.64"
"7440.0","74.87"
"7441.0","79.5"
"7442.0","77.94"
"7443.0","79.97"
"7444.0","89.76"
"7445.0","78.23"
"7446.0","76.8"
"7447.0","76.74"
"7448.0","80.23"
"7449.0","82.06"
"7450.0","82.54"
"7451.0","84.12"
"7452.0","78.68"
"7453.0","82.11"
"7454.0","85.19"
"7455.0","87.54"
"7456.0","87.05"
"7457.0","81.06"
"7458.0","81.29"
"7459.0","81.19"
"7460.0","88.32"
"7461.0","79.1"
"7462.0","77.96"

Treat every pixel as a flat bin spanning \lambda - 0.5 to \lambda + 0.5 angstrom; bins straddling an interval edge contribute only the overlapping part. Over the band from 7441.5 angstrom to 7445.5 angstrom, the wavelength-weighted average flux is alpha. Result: 81.5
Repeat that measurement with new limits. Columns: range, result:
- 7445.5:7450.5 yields 79.7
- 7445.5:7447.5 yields 76.8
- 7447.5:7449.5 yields 81.1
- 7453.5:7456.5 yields 86.6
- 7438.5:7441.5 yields 78.7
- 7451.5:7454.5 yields 82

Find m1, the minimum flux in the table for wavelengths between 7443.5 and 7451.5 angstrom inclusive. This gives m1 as 76.74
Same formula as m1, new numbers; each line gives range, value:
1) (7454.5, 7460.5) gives 81.06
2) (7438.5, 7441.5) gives 74.87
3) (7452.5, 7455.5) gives 82.11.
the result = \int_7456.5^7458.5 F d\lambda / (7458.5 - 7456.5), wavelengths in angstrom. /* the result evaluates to 81.2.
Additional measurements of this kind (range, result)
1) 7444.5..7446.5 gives 77.5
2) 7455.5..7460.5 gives 83.8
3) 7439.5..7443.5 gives 78.1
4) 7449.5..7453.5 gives 81.9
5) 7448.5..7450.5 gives 82.3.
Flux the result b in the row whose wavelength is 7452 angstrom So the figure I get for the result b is 78.68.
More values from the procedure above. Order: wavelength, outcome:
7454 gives 85.19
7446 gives 76.8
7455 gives 87.54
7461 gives 79.1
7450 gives 82.54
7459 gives 81.19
